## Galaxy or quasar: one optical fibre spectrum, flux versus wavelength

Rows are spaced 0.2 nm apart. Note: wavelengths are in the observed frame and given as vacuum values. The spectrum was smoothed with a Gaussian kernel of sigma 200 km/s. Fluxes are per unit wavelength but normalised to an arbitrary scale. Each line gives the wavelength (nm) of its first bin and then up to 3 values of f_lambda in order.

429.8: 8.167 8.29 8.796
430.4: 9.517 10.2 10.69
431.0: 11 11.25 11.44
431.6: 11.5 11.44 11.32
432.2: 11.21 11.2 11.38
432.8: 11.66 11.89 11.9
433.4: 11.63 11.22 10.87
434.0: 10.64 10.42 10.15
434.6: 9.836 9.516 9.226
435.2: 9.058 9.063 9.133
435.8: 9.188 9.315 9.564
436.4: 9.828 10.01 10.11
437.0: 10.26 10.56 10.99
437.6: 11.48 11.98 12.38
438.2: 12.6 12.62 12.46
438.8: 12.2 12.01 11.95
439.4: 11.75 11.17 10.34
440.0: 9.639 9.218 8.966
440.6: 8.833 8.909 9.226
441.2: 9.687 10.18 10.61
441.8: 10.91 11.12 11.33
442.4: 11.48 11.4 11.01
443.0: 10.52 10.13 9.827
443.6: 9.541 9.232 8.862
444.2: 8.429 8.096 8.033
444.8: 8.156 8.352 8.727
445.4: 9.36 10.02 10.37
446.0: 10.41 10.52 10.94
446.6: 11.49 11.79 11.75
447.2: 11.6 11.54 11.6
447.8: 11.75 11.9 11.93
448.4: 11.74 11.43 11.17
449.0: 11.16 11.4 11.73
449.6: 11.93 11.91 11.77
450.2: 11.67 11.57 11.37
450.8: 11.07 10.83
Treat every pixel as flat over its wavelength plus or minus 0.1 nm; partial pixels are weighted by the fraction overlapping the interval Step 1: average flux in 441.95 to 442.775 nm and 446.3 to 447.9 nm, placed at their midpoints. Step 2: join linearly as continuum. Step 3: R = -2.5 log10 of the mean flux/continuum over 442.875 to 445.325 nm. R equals 0.25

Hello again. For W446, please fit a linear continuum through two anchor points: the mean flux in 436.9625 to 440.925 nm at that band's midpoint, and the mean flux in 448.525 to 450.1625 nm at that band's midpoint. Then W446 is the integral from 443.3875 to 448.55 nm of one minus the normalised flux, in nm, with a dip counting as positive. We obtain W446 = 0.521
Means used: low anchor 11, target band 10.2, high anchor 11.6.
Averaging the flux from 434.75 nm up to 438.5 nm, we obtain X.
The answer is 10.4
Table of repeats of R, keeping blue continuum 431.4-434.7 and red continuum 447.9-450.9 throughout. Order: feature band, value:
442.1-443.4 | 0.05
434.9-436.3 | 0.21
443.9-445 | 0.35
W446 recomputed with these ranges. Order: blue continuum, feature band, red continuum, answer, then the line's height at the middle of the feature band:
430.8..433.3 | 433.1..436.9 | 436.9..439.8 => 0.494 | 11.5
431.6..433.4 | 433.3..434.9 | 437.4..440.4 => 0.133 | 11.5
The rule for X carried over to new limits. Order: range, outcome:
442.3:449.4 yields 10.5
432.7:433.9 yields 11.5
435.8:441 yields 10.7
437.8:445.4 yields 10.3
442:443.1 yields 11.1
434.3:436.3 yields 9.4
